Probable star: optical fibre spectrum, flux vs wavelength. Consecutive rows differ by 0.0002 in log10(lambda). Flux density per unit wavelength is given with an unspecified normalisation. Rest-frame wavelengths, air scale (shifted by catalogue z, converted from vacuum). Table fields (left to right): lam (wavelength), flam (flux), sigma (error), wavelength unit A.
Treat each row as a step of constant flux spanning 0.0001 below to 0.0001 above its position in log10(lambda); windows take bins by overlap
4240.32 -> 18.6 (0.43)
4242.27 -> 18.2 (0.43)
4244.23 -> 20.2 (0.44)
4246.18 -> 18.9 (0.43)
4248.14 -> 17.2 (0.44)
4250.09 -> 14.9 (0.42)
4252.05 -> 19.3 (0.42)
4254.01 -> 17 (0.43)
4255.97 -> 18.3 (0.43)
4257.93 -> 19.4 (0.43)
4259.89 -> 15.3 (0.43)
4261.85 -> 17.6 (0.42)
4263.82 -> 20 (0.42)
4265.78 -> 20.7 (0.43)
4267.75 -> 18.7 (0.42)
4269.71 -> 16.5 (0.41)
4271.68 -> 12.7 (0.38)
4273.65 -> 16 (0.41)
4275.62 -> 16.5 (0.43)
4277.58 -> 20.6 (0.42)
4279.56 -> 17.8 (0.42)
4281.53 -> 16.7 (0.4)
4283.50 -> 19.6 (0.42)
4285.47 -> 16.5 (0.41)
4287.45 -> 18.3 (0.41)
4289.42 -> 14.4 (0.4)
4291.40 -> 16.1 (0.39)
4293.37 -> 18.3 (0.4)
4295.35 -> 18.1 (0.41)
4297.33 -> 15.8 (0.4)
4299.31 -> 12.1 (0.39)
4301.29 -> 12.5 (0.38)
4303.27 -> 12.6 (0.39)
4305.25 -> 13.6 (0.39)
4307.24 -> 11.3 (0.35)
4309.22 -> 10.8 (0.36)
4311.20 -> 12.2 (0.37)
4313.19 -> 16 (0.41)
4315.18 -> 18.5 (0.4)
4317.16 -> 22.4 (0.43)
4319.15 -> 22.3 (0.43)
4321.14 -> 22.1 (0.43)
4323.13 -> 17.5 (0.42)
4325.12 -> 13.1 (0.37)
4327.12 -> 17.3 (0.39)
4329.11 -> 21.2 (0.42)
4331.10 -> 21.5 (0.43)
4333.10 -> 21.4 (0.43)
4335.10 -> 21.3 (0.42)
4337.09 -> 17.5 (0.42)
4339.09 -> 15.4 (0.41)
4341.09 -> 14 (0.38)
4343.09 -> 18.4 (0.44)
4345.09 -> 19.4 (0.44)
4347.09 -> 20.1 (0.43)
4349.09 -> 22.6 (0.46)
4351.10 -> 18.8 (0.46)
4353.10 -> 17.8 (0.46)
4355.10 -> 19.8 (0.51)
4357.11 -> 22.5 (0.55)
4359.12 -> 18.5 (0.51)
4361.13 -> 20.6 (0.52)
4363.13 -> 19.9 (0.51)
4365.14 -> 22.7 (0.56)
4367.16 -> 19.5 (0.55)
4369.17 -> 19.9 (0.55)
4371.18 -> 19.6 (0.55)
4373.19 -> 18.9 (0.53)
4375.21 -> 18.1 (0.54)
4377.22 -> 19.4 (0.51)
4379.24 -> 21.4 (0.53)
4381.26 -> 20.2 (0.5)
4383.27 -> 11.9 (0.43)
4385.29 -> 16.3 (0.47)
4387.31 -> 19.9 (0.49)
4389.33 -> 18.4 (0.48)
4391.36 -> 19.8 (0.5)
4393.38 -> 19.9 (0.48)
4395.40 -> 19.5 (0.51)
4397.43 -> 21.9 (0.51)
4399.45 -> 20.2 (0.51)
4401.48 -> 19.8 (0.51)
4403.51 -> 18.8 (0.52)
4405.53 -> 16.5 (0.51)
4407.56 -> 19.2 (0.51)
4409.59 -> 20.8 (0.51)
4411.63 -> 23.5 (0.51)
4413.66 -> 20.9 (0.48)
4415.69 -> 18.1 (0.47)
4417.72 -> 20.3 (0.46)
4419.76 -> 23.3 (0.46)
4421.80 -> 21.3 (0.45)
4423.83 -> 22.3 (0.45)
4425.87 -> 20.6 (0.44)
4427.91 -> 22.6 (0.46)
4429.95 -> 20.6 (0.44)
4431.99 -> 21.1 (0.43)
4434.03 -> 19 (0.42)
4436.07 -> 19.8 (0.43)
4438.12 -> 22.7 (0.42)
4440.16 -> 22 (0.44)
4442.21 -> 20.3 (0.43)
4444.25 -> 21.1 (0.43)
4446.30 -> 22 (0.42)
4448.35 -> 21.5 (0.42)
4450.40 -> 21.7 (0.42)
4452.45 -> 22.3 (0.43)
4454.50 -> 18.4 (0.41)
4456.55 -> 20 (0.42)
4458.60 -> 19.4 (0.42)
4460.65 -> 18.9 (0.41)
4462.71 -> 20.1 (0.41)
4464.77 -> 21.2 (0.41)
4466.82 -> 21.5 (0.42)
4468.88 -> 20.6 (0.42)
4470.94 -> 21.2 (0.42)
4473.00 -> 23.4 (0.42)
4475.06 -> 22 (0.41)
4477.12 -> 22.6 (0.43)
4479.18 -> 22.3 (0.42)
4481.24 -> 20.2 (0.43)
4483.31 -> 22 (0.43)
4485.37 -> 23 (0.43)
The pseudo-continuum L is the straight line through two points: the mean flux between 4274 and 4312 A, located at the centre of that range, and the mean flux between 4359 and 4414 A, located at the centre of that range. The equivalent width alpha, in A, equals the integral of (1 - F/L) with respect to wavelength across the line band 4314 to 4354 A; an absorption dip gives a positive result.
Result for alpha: -4.4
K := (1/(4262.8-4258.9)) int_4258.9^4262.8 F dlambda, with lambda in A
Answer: 16.5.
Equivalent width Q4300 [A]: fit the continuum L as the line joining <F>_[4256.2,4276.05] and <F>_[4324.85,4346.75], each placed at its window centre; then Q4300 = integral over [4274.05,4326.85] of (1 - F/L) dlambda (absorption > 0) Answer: 4.5 A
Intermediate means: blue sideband 17.4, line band 16.4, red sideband 18.4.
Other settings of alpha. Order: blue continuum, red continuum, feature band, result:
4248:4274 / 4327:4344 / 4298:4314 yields 4.88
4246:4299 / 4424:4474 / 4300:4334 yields 2.79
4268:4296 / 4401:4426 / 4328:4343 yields -0.37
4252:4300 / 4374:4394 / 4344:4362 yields -1.83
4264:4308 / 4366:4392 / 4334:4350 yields -0.76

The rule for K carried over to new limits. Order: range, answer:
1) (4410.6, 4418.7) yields 20.7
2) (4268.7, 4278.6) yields 16.5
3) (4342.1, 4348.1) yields 19.3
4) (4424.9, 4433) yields 21.2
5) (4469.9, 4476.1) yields 22.2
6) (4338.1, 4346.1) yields 16.8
